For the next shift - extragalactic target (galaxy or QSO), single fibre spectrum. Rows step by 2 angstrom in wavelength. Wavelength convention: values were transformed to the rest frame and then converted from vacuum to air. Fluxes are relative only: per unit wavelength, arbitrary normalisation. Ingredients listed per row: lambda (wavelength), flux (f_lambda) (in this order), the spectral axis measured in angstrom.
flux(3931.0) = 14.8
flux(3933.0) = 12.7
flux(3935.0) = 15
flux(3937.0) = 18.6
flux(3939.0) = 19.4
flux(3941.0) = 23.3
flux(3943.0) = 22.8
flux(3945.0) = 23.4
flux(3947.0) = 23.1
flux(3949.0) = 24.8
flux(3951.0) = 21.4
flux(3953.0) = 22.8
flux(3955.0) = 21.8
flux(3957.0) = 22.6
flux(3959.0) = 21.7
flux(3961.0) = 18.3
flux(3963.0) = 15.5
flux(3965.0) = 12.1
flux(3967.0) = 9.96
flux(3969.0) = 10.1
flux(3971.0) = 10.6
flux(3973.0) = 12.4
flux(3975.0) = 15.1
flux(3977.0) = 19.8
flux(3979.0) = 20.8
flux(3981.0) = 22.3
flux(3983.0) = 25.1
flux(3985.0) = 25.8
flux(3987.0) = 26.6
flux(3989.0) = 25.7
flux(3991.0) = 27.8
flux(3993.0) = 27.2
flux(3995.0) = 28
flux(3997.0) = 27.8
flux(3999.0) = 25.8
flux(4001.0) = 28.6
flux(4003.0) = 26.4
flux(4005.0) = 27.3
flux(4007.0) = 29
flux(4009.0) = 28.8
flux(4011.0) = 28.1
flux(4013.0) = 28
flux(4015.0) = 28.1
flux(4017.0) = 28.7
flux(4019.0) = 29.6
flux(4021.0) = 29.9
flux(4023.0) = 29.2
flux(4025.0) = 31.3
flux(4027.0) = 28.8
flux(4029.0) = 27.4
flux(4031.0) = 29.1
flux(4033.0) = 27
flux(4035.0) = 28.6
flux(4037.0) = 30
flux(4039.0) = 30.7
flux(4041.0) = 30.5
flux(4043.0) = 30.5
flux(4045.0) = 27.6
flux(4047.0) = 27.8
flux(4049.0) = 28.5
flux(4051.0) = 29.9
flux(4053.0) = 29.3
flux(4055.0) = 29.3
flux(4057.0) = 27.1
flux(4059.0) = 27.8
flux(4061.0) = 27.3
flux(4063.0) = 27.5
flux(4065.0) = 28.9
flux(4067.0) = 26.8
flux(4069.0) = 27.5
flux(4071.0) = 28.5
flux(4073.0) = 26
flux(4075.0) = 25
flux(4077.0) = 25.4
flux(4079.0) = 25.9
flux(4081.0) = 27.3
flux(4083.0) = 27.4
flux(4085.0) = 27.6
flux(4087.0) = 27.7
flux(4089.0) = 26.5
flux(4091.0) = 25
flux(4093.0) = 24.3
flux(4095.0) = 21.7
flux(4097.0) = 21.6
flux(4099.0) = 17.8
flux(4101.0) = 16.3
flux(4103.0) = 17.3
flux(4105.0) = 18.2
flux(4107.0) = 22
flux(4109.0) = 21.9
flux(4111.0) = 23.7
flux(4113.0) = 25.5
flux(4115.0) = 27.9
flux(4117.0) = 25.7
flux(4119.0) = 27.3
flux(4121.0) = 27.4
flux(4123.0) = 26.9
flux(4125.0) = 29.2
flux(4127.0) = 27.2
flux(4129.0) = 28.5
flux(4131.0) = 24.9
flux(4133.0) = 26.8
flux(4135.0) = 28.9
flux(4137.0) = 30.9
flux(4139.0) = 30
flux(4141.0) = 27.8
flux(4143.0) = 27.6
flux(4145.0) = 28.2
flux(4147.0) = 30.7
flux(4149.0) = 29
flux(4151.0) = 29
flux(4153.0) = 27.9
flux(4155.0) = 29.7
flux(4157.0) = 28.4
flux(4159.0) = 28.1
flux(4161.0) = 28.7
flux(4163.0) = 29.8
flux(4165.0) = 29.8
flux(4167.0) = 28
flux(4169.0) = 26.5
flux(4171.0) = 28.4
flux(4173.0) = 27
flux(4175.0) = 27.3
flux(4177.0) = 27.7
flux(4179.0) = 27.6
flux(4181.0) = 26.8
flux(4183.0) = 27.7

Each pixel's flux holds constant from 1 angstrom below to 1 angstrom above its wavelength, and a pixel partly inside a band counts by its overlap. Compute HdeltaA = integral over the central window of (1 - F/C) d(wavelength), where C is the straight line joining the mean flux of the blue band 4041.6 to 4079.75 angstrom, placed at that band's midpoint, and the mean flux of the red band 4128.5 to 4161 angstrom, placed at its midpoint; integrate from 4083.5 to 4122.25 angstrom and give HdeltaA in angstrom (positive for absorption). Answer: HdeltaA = 6.4 angstrom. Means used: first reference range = 27.8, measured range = 23.5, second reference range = 28.5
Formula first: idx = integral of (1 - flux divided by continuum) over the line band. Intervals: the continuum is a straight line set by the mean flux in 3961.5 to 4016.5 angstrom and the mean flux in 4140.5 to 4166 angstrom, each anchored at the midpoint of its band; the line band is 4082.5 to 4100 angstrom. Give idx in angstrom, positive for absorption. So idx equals 1.4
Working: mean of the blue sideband 22.7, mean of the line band 24.3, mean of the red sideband 28.8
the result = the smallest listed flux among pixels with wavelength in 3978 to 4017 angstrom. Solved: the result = 20.8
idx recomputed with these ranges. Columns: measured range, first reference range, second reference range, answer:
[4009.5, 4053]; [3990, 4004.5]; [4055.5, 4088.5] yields -2.81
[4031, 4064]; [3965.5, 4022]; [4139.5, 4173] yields -4.22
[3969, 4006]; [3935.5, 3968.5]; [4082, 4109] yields -4.63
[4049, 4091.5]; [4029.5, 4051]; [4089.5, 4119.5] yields -2.40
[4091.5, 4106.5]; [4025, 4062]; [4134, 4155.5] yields 4.71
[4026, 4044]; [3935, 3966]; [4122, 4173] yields -3.93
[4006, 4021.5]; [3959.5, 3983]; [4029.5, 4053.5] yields -3.22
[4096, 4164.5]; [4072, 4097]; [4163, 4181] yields 1.58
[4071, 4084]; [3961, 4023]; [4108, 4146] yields -0.28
